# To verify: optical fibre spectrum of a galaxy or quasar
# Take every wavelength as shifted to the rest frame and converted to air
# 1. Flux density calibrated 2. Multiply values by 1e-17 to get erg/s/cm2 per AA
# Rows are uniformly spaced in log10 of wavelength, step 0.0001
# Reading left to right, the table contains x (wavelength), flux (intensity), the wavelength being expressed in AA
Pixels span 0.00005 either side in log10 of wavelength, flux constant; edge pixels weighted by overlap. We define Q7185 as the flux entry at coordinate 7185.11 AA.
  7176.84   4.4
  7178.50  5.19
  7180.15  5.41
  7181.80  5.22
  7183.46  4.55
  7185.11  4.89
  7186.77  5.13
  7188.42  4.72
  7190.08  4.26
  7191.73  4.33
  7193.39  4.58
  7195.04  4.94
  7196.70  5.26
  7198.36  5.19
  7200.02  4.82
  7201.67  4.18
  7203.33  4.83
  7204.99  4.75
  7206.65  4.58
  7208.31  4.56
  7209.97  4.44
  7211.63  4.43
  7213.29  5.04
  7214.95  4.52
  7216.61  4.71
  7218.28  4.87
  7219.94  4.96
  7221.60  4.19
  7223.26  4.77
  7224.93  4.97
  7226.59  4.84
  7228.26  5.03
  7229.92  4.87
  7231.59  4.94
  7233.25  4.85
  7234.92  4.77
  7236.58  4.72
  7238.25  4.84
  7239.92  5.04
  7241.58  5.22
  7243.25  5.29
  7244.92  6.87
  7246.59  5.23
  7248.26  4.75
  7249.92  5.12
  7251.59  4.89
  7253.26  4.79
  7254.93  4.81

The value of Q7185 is 4.89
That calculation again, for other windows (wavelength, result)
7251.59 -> 4.89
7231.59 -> 4.94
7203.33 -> 4.83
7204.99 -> 4.75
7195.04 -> 4.94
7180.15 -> 5.41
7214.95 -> 4.52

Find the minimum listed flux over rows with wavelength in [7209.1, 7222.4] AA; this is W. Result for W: 4.19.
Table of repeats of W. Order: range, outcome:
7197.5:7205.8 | 4.18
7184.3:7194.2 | 4.26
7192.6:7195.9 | 4.58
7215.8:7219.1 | 4.71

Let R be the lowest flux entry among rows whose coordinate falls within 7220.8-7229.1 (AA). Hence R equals 4.19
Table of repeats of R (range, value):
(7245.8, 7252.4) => 4.75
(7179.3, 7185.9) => 4.55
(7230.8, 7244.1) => 4.72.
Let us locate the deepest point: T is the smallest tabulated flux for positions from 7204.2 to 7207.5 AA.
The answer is 4.58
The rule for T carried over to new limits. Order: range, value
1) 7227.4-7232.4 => 4.87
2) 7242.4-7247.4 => 5.23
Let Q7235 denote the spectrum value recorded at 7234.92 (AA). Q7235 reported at 4.77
